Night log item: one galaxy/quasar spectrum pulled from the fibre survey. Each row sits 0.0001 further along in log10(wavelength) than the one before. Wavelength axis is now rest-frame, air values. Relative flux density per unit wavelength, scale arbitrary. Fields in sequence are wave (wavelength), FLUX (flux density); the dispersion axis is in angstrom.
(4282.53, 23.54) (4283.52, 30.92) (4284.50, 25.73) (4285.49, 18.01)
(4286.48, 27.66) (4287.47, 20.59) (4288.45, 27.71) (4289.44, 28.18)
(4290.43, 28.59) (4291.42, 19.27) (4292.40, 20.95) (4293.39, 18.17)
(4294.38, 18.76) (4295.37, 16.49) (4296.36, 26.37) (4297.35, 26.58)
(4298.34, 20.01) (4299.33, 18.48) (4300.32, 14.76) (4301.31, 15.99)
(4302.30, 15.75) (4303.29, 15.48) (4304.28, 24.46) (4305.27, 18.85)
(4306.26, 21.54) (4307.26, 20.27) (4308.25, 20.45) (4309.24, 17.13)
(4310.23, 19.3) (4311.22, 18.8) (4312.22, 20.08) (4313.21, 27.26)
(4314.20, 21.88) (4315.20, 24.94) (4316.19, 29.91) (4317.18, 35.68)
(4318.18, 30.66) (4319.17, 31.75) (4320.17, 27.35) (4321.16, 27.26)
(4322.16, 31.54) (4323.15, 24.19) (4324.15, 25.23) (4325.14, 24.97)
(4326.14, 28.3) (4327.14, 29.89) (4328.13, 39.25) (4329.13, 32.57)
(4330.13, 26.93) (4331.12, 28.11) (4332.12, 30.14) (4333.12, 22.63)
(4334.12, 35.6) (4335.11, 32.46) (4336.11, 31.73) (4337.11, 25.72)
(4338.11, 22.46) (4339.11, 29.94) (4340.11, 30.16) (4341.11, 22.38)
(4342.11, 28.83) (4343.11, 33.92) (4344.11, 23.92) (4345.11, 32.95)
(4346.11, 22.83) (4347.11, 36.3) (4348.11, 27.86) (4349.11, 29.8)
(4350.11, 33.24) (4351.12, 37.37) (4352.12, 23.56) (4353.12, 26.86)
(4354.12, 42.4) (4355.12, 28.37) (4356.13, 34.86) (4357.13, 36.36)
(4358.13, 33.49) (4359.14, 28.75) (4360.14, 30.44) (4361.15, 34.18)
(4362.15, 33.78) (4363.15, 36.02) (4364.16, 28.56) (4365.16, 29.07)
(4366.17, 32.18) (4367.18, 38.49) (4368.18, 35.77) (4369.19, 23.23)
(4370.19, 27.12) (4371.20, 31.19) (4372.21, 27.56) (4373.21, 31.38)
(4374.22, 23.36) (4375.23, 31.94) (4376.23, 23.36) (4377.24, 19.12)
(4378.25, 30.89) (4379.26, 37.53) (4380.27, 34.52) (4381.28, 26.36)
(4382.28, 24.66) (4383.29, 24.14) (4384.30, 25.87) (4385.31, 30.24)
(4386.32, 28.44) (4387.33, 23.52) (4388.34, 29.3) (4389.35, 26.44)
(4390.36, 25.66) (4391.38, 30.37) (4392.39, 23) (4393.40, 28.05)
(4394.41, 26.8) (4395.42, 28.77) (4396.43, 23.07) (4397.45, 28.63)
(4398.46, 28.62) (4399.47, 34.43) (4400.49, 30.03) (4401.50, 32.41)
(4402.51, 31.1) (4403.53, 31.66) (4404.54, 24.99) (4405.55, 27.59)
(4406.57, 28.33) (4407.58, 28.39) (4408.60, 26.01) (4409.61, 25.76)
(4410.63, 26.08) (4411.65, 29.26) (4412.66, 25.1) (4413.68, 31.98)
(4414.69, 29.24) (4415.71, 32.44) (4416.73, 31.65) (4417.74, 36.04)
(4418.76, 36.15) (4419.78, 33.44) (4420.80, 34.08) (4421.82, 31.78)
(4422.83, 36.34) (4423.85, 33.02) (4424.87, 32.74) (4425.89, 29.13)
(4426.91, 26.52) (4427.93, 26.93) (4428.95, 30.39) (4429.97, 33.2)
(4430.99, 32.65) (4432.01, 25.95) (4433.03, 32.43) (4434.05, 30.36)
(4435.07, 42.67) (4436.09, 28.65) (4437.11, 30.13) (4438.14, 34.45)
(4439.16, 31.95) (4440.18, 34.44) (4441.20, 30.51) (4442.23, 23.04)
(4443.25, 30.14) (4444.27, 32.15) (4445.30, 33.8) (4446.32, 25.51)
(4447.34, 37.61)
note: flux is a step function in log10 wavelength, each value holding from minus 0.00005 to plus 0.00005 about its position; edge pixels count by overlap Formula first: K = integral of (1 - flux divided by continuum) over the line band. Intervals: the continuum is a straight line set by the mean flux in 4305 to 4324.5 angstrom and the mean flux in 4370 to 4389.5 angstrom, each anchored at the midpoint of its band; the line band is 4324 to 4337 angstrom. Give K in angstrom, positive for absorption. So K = -2.2 angstrom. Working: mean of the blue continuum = 24.8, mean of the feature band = 29.8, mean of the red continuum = 27.9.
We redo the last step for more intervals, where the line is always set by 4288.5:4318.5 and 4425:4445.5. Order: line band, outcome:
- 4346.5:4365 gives -4.9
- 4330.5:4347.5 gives -3.1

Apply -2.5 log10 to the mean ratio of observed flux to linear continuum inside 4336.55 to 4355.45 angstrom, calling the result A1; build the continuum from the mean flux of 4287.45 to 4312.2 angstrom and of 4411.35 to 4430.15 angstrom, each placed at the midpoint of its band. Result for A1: -0.19 mag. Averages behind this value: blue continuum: 20.5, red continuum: 31.5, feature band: 29.4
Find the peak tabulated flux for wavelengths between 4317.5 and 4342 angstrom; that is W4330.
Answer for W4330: 39.25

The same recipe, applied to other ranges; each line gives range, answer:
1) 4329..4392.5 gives 42.4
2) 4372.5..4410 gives 37.53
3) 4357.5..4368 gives 38.49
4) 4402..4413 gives 31.66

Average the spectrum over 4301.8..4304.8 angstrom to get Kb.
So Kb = 18.6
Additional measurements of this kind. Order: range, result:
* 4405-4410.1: 27.2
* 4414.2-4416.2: 30.8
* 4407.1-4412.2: 27.1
